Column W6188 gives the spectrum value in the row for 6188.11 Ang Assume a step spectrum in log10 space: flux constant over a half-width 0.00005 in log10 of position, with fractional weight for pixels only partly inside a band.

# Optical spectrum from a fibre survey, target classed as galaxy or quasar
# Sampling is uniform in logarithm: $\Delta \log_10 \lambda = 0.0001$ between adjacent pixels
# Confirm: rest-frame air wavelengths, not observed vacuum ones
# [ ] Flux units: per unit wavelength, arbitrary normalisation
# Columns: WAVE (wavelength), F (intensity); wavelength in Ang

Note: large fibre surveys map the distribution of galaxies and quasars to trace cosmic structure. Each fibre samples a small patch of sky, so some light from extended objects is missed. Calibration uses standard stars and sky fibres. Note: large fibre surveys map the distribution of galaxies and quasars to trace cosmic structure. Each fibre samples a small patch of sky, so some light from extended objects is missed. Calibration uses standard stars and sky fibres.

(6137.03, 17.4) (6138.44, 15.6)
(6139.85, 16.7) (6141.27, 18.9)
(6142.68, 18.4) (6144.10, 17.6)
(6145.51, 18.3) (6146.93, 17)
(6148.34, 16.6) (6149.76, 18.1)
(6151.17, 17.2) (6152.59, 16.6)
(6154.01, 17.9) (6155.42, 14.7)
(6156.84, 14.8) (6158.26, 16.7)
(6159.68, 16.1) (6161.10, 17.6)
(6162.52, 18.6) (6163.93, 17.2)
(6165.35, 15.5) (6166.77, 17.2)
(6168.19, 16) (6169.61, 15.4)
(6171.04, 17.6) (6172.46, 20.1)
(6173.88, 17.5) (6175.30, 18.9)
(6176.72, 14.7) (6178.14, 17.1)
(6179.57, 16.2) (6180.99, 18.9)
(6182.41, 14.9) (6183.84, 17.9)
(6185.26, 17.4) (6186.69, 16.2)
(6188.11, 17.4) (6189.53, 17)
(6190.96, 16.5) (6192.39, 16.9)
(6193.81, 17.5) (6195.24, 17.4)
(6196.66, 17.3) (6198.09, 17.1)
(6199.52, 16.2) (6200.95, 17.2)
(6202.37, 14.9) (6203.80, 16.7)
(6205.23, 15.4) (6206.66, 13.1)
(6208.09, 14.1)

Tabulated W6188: 17.4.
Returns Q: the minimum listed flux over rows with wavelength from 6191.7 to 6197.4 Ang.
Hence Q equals 16.9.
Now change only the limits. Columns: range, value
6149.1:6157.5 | 14.7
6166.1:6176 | 15.4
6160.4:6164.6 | 17.2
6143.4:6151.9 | 16.6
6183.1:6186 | 17.4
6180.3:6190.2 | 14.9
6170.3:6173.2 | 17.6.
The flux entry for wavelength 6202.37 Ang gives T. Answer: 14.9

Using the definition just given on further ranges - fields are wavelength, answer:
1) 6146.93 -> 17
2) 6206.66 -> 13.1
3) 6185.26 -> 17.4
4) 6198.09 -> 17.1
